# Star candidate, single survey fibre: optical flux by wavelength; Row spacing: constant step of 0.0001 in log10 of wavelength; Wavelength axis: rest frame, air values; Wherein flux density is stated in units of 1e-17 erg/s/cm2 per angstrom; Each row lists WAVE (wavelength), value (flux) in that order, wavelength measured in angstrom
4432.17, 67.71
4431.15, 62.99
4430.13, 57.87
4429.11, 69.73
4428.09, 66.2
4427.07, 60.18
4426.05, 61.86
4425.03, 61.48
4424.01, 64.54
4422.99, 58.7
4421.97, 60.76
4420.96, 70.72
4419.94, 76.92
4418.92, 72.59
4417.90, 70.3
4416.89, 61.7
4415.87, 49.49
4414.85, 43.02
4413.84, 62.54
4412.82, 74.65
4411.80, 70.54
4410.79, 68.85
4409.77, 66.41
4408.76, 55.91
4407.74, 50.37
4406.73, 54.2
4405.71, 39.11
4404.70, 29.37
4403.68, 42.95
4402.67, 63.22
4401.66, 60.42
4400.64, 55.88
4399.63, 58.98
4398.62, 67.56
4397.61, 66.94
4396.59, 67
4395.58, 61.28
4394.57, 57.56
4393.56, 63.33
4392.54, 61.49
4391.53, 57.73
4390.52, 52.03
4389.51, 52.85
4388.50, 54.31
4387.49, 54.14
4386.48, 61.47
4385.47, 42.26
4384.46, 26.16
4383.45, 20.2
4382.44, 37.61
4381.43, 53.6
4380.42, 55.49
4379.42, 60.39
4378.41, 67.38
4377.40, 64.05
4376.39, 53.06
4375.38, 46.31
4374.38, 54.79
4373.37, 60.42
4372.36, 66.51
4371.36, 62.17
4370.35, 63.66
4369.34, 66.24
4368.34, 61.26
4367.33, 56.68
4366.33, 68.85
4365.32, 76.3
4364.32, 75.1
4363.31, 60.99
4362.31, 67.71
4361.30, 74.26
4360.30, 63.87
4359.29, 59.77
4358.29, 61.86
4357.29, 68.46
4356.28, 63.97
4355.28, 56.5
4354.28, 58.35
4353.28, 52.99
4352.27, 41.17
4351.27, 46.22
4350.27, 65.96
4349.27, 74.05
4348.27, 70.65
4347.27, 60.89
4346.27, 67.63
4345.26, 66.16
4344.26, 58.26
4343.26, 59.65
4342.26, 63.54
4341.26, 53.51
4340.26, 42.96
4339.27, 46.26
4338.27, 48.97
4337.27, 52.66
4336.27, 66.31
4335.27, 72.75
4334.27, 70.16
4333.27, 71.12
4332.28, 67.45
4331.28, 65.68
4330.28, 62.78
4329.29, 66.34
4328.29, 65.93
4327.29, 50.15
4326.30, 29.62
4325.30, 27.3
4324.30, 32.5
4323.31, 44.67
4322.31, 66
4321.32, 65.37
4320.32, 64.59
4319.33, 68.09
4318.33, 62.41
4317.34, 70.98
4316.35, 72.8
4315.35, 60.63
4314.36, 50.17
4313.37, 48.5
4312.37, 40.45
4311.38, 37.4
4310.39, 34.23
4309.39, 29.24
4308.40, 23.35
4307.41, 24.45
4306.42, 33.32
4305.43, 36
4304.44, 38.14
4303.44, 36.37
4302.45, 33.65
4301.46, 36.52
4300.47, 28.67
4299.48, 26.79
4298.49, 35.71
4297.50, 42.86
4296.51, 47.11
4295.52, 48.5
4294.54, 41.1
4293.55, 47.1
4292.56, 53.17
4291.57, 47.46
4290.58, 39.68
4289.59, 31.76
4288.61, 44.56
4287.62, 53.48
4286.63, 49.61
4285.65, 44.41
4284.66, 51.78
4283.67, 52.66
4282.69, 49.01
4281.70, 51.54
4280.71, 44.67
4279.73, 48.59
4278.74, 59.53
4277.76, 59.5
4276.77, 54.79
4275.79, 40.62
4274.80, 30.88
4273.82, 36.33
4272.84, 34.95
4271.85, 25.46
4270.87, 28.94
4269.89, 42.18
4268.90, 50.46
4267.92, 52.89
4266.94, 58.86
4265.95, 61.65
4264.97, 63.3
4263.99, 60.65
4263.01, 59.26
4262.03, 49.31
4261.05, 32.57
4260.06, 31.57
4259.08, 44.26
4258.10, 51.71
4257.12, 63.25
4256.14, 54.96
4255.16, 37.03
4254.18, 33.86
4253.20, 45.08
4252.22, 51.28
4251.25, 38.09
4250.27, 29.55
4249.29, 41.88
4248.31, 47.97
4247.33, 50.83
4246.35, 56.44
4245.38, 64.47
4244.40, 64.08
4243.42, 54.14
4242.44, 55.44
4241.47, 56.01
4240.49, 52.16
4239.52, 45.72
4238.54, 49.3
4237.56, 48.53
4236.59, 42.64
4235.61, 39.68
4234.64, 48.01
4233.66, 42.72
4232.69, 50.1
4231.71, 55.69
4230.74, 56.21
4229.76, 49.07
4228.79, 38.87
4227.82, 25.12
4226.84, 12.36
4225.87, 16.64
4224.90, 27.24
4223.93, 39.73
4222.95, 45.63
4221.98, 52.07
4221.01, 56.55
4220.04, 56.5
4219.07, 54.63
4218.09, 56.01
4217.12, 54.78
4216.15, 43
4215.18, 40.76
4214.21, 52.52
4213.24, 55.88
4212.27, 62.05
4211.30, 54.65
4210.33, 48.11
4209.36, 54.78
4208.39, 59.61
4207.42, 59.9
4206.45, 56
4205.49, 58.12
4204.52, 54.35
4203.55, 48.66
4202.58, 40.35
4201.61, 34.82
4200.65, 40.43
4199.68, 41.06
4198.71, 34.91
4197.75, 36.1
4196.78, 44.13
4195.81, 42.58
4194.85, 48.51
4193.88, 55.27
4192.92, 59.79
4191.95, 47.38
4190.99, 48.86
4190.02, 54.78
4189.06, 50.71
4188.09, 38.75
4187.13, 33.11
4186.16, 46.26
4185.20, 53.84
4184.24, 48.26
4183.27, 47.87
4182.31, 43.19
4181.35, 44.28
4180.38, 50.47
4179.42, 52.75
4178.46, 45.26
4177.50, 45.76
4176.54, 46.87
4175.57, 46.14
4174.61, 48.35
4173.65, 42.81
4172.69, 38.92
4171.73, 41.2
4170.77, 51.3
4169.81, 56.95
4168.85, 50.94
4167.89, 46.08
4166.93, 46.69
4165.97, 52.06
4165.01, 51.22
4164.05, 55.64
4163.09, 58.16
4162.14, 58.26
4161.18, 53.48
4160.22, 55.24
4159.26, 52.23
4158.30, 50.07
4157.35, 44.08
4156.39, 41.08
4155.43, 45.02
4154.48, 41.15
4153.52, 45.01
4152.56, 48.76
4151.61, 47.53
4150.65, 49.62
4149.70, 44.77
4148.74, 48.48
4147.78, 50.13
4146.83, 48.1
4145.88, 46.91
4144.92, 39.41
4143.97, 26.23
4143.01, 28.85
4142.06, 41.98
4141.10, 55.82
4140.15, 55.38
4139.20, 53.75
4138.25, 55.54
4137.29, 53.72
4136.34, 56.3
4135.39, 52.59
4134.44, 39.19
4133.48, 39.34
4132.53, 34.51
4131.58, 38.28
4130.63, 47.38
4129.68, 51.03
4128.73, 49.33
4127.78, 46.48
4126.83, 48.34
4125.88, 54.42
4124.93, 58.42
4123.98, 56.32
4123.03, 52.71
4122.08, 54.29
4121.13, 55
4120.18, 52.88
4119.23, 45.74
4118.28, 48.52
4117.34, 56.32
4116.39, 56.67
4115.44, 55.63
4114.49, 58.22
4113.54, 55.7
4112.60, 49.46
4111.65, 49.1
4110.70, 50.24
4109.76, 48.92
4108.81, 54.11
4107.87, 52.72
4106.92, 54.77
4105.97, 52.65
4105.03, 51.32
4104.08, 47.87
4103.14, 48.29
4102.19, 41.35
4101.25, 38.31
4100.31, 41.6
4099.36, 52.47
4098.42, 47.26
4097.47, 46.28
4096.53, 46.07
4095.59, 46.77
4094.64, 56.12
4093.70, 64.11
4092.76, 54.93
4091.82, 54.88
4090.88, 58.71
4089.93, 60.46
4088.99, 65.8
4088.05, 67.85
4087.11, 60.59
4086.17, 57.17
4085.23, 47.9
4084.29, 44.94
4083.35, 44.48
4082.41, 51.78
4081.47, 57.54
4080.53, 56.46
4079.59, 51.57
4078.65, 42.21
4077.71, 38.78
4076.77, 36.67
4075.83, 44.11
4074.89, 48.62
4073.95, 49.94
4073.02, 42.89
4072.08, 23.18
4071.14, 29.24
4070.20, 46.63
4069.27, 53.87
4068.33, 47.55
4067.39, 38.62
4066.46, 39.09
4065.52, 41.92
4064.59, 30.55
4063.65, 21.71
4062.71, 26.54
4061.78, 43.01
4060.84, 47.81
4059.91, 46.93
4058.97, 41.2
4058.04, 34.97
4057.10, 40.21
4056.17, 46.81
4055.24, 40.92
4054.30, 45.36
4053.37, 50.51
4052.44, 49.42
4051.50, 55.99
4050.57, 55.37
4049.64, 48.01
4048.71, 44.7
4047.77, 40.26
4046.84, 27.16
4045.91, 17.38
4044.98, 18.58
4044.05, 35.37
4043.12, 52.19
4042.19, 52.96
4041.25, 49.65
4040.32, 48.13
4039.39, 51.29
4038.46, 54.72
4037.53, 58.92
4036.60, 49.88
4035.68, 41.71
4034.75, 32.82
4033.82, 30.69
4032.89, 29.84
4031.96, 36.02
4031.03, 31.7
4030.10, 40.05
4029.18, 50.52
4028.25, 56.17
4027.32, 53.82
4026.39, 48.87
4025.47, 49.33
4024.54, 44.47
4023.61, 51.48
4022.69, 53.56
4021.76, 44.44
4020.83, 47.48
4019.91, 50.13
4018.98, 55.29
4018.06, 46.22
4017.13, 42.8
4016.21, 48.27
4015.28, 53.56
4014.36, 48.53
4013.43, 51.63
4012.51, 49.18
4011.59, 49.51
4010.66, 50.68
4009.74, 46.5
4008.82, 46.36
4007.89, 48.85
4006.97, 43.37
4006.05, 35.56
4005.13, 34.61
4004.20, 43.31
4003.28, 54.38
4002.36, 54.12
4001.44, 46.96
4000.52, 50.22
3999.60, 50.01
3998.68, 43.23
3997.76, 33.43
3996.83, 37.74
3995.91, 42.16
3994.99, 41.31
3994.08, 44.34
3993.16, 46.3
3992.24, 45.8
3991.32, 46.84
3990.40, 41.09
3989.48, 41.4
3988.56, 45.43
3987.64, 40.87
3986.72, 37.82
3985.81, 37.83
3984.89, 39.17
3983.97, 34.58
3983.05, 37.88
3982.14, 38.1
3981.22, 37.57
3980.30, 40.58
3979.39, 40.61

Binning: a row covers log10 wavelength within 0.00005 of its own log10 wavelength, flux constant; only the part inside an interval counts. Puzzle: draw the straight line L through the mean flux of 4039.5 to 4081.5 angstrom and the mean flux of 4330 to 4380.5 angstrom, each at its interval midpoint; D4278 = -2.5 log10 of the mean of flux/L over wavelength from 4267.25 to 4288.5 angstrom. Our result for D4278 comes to 0.23 mag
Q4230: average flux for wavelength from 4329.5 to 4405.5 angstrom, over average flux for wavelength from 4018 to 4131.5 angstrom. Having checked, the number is 1.2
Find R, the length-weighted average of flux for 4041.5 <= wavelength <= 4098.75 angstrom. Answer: 45.6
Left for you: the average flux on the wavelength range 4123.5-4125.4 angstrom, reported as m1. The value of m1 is 57.3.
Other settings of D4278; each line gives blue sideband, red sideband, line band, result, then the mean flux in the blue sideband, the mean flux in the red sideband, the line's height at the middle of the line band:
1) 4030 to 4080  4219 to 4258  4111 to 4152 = -0.13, 41.6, 46.2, 43.5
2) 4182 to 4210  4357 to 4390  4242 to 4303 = 0.13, 47.7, 58.1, 52.2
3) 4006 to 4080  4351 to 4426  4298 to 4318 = 0.35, 43.9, 58.7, 55.2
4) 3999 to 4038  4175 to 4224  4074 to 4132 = -0.08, 46.5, 48.8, 47.6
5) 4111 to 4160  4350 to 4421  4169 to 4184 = 0.07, 48.6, 58.4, 50.2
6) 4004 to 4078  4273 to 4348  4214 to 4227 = 0.08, 43.7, 49.5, 47.5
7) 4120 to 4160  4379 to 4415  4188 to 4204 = 0.09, 47.6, 54.8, 49.2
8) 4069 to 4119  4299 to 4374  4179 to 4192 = 0.11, 50.2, 55.3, 52.1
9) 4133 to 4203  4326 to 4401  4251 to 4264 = 0.14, 47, 59.1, 52.5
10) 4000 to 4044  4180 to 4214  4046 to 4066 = 0.14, 46.9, 48.5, 47.2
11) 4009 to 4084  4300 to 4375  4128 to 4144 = 0.03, 44.3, 55.7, 47.8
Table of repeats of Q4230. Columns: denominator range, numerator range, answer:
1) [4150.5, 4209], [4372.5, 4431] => 1.20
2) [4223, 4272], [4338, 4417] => 1.26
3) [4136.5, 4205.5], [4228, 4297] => 1.01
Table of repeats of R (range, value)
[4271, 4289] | 45.9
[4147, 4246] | 48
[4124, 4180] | 47.9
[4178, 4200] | 46.5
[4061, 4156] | 48.1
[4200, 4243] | 47.5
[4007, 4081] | 44.1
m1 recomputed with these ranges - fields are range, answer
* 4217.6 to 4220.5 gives 55.6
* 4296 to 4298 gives 44.9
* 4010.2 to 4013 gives 49.9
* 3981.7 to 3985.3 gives 37.4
